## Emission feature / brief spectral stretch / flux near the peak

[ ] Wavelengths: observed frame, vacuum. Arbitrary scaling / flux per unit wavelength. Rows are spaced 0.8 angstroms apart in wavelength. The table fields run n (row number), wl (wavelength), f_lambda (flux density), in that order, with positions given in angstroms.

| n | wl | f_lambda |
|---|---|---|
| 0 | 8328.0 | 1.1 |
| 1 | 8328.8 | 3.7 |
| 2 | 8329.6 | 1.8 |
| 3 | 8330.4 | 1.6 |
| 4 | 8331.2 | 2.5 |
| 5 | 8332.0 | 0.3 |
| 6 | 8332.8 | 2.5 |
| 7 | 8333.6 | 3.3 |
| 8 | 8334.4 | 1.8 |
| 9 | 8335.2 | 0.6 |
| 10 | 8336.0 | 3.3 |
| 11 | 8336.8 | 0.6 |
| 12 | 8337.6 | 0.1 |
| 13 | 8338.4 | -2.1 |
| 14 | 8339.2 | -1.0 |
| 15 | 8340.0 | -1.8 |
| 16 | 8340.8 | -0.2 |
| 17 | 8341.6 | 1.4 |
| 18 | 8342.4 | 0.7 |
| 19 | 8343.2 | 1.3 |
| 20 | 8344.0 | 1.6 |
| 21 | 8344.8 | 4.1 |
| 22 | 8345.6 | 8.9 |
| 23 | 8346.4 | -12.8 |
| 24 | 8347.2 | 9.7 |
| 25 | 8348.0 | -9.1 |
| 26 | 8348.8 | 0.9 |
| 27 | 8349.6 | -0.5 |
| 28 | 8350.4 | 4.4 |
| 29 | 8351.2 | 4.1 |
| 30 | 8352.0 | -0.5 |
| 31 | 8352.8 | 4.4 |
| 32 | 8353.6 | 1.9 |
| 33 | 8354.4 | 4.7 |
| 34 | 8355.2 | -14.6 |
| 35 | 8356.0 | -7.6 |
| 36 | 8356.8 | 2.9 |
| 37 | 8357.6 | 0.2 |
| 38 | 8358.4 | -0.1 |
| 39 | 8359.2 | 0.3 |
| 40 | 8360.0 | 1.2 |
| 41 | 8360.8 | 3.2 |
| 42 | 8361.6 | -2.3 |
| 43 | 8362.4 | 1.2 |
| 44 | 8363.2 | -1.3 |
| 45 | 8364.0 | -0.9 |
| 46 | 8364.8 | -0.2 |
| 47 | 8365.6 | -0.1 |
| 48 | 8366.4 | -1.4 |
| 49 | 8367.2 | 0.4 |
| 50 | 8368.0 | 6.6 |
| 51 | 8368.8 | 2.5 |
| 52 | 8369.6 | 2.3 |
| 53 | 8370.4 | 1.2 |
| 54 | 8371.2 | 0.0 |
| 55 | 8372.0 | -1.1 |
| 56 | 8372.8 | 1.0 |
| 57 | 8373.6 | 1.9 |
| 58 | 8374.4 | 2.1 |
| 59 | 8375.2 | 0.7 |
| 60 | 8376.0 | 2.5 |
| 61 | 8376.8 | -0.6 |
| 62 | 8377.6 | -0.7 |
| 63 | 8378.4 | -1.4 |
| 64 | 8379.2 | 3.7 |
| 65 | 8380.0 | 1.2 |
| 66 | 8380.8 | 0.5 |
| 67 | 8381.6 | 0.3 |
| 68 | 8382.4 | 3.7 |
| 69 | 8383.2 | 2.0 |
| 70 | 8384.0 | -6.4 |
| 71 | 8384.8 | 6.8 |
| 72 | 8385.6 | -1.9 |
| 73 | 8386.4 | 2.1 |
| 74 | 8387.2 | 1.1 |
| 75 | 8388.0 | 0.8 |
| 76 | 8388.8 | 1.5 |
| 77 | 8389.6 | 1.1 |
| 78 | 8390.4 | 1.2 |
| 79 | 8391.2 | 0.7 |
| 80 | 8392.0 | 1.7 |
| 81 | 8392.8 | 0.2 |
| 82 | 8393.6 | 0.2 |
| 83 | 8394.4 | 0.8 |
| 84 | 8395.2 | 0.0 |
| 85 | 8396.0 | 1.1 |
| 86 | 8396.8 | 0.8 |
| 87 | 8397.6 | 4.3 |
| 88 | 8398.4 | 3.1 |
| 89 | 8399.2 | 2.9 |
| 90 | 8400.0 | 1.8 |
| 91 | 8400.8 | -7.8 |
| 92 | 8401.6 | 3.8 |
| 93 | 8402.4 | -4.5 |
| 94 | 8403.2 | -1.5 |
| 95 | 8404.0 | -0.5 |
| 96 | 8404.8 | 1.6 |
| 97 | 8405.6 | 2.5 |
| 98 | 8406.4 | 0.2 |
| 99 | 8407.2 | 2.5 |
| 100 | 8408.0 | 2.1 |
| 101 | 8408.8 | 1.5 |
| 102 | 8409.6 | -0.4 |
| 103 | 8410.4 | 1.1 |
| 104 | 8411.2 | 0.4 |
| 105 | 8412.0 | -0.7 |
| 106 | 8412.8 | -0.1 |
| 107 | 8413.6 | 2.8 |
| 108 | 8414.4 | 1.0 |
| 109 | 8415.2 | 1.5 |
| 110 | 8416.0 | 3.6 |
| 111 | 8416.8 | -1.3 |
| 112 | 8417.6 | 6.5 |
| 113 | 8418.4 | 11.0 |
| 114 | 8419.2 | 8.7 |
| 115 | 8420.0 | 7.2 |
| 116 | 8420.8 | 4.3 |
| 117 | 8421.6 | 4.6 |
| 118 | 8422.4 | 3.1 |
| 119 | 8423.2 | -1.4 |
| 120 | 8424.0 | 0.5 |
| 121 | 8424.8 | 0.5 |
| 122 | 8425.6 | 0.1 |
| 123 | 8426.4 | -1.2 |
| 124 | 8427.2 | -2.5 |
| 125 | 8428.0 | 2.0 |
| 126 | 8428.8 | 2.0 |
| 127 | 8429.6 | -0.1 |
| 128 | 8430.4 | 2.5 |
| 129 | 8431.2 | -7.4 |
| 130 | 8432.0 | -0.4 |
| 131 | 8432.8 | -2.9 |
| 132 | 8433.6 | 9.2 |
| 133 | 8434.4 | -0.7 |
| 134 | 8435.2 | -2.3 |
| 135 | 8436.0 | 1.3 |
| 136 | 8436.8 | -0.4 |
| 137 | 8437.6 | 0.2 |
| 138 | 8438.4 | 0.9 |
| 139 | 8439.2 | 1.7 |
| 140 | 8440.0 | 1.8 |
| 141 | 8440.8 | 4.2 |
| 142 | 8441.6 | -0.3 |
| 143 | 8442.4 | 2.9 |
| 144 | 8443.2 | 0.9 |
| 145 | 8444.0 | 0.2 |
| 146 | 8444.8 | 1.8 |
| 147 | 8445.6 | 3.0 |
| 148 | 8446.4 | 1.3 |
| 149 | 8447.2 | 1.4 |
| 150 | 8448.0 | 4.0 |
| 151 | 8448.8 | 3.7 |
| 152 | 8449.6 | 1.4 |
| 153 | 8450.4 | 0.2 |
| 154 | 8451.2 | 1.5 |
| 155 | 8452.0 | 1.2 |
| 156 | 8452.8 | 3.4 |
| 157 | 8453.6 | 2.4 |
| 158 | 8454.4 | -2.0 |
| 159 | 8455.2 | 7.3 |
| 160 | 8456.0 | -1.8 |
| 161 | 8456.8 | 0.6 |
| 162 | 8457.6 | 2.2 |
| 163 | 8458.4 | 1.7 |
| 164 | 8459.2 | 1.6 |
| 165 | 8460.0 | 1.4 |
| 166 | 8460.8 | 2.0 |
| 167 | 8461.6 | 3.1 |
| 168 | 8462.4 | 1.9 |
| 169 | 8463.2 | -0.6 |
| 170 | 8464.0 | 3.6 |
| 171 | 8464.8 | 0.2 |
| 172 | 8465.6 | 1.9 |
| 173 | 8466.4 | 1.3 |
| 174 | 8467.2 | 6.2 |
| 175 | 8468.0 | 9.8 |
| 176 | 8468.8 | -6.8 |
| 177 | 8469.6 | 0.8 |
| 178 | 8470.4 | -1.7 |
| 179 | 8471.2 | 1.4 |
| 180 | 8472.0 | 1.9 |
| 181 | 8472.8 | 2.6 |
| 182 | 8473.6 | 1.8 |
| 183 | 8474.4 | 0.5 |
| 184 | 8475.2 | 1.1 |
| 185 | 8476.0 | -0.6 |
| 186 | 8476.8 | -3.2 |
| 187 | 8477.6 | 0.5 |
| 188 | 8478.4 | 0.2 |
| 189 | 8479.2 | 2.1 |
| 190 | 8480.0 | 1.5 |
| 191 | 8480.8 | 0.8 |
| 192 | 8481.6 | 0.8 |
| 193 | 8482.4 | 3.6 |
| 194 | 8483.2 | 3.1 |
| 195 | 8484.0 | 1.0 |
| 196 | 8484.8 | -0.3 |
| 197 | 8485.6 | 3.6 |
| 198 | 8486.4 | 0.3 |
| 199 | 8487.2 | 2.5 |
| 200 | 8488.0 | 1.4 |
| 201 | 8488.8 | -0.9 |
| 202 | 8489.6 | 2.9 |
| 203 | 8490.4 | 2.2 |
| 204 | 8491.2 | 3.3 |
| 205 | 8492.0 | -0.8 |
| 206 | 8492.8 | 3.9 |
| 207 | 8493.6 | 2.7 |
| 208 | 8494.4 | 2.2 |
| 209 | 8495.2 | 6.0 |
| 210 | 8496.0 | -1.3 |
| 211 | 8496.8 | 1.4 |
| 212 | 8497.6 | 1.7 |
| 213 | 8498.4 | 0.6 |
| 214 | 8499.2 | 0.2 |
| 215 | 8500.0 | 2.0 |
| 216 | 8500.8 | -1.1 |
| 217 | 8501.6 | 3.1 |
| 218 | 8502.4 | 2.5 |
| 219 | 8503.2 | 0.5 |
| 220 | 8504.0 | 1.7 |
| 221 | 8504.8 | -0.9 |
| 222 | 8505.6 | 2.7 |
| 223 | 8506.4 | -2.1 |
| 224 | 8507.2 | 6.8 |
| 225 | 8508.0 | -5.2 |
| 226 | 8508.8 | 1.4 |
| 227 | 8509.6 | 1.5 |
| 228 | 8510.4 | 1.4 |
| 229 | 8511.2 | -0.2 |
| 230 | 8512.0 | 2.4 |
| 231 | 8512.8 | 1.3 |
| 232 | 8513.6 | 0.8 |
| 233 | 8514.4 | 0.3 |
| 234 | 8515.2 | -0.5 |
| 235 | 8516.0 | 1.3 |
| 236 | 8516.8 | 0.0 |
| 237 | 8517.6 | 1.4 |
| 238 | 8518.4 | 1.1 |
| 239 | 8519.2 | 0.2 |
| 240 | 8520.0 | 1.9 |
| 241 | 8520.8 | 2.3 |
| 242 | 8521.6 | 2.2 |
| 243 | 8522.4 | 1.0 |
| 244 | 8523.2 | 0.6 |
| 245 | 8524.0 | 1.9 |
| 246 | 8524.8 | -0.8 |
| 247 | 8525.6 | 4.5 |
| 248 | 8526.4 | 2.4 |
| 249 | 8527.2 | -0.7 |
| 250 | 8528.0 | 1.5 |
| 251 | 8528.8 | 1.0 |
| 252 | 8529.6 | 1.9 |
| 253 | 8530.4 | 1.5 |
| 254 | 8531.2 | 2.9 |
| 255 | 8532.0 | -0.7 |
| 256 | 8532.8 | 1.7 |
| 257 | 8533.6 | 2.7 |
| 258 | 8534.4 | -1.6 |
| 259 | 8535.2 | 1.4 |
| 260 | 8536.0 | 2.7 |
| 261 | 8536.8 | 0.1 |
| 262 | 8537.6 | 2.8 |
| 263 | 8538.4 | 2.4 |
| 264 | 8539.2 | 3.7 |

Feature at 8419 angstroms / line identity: H-gamma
